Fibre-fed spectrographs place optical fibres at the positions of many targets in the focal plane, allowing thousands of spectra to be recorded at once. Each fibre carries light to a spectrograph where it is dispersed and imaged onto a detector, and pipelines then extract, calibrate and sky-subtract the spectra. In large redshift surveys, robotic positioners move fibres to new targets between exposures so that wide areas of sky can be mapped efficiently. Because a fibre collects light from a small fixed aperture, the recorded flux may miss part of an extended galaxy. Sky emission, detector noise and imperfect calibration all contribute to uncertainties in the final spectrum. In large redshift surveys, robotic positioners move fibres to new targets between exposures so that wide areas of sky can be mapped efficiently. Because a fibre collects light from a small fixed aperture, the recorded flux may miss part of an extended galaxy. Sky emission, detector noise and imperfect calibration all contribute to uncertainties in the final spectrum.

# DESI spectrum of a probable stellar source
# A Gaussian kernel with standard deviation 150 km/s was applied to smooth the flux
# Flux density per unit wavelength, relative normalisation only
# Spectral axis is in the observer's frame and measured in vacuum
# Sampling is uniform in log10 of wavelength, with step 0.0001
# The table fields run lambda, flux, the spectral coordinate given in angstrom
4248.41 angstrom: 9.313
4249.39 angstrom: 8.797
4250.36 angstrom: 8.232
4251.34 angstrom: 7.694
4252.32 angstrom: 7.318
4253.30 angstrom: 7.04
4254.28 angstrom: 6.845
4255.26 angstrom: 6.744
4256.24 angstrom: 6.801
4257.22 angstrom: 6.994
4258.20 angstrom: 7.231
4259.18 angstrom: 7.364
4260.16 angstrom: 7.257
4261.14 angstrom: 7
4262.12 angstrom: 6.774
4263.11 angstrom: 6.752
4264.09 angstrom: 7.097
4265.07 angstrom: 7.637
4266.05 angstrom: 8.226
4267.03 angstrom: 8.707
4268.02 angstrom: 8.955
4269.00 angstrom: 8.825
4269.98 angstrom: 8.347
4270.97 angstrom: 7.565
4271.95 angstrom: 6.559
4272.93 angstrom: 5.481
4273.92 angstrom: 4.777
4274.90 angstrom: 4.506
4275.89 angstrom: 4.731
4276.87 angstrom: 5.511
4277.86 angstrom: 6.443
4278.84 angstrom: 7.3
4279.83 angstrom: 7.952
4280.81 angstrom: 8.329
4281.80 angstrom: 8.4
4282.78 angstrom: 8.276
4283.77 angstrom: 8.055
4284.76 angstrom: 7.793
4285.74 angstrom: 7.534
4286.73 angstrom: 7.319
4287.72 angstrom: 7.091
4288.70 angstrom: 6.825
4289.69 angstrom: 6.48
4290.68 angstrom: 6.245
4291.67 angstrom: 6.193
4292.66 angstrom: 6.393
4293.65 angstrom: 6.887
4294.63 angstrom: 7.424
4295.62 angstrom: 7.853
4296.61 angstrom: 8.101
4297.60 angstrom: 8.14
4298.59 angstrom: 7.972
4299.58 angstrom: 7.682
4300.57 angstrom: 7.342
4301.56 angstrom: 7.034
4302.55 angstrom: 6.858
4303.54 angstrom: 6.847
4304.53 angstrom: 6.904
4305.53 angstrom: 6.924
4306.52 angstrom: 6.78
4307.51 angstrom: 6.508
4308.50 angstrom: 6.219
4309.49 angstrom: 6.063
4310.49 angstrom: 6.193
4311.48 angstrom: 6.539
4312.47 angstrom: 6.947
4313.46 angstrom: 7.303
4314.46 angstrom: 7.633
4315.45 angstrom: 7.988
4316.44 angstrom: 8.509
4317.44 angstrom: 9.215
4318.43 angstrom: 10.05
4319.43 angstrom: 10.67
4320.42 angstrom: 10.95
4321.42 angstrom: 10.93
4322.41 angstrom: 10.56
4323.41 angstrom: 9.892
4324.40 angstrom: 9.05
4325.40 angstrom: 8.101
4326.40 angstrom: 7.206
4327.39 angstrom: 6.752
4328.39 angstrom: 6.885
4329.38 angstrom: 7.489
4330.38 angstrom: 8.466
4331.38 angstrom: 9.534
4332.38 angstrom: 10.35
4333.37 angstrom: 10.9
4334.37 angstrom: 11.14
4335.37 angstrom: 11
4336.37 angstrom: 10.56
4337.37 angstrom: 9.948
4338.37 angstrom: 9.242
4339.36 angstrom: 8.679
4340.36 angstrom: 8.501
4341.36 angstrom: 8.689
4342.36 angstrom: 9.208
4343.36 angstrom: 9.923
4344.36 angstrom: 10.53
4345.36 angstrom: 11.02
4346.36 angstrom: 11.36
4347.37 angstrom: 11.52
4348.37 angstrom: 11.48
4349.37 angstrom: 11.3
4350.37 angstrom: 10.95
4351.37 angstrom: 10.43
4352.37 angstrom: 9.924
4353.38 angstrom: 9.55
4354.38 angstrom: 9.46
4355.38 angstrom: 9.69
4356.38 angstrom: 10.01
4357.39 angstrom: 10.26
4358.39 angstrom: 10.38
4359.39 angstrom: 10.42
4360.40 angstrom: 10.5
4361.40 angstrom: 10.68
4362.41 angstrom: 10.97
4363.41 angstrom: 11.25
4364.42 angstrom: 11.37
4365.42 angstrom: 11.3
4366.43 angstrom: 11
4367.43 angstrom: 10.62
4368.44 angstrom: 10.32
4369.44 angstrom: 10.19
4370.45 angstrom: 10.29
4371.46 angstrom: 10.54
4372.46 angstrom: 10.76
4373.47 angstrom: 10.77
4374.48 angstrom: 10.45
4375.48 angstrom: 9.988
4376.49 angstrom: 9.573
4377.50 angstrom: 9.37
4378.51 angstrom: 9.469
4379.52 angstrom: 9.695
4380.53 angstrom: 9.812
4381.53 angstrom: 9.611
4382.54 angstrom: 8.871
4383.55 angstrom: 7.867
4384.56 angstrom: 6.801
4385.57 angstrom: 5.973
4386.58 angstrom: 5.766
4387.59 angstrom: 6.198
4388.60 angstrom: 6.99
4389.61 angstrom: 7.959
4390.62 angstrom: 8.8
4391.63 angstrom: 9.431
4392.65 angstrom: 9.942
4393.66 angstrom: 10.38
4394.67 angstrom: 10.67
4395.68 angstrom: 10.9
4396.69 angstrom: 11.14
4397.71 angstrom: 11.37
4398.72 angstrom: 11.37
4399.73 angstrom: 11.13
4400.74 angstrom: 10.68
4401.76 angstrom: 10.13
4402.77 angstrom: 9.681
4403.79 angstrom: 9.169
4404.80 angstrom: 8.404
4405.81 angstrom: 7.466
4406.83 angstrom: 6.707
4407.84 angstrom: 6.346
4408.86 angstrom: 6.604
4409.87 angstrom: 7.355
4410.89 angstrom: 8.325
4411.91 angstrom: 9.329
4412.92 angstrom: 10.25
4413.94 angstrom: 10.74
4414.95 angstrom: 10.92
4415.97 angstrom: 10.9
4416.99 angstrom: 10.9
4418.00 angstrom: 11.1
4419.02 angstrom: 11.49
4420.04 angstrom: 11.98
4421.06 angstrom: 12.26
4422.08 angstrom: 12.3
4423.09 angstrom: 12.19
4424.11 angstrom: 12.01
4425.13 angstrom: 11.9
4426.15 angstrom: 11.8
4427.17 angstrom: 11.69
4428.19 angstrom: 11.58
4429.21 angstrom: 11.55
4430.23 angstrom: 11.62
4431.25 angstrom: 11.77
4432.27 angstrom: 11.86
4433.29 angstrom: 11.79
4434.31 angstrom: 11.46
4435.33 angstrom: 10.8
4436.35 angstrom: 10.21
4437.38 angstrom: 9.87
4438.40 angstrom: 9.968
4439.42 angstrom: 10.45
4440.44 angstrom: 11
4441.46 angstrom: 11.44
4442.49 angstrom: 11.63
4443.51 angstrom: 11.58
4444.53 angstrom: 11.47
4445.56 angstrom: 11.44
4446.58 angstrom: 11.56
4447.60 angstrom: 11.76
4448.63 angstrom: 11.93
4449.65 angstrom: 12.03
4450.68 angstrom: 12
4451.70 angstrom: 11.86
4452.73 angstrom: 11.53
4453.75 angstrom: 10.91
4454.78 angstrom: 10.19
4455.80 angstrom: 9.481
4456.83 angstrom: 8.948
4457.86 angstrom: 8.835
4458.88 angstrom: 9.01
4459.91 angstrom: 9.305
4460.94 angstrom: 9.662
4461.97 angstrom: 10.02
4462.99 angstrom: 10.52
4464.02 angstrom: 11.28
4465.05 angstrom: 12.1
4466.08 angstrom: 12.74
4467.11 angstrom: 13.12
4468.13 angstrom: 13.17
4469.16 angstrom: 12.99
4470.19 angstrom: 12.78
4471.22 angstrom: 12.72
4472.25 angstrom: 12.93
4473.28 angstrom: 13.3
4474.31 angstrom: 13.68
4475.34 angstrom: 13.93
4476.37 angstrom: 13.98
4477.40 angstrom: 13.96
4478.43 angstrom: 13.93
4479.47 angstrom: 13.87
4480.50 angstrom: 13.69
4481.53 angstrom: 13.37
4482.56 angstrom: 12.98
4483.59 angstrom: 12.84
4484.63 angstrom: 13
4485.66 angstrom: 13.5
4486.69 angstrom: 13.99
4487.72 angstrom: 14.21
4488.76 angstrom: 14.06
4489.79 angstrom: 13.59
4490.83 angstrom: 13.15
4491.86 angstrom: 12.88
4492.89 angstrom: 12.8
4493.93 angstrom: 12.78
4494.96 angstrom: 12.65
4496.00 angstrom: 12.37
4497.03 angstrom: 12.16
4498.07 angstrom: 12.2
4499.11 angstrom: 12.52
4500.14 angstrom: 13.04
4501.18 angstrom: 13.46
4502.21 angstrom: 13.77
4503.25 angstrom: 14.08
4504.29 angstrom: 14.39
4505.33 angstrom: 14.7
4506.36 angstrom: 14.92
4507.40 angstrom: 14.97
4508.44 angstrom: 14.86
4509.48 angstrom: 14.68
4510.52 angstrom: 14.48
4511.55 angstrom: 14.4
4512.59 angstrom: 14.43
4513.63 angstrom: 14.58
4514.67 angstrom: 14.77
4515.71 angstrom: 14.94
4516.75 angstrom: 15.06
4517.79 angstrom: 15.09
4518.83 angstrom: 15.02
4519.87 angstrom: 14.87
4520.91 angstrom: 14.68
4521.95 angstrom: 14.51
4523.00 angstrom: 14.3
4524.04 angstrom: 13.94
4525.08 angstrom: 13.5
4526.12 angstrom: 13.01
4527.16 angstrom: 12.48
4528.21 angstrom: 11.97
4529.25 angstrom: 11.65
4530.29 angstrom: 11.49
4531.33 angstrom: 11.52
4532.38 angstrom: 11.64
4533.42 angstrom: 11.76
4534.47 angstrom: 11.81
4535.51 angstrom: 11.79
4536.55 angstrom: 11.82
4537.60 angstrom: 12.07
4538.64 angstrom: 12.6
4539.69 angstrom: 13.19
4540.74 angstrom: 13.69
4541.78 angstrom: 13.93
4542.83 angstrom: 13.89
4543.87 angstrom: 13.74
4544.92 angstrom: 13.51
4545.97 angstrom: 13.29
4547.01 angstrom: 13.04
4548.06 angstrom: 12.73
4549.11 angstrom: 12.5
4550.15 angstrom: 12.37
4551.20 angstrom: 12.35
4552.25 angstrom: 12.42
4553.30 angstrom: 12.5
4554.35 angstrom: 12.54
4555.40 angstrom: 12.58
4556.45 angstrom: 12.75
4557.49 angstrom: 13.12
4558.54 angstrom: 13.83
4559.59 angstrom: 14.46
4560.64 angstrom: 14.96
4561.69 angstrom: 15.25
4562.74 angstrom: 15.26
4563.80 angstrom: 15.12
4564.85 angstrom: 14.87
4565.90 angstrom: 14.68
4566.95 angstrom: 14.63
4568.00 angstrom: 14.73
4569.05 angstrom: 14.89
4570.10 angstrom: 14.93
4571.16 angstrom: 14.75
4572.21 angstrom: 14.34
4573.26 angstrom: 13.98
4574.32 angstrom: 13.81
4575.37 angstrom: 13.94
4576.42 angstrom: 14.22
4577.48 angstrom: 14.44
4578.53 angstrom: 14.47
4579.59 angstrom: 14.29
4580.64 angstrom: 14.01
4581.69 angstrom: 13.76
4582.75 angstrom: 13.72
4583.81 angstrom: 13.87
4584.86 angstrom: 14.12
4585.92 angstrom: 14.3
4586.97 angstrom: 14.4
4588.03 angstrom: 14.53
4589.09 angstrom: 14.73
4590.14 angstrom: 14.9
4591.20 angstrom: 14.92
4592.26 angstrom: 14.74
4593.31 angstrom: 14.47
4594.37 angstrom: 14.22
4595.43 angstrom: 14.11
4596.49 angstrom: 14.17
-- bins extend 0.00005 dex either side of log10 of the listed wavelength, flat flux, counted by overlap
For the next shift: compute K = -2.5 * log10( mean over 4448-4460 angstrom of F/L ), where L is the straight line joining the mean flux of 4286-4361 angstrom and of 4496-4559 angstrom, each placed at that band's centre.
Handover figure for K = 0.11 mag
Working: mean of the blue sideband 8.7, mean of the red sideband 13.4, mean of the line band 10.6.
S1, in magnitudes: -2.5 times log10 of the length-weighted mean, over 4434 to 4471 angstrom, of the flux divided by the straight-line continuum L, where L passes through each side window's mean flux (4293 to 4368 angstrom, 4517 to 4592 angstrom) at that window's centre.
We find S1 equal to 0.047 mag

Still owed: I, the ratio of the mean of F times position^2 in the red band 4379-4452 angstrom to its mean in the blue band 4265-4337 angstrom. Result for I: 1.4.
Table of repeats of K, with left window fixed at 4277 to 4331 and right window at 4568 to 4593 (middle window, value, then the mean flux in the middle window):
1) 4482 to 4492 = -0.11 mag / 13.4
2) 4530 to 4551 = 0.06 mag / 12.6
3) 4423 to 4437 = -0.08 mag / 11.5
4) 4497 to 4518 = -0.13 mag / 14.2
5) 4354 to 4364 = -0.15 mag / 10.4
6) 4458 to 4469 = 0.04 mag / 11.1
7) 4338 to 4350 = -0.17 mag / 10.1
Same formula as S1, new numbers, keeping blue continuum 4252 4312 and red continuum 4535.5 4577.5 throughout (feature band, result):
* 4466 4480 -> -0.150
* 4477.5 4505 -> -0.103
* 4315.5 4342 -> -0.141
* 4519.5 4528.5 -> -0.068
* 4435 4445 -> 0.003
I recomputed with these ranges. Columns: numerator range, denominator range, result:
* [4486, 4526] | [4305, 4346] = 1.73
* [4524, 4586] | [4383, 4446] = 1.41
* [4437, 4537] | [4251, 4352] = 1.71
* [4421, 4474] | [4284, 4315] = 1.73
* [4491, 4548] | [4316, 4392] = 1.50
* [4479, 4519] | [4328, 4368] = 1.45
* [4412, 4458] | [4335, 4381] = 1.13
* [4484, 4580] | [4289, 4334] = 1.90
